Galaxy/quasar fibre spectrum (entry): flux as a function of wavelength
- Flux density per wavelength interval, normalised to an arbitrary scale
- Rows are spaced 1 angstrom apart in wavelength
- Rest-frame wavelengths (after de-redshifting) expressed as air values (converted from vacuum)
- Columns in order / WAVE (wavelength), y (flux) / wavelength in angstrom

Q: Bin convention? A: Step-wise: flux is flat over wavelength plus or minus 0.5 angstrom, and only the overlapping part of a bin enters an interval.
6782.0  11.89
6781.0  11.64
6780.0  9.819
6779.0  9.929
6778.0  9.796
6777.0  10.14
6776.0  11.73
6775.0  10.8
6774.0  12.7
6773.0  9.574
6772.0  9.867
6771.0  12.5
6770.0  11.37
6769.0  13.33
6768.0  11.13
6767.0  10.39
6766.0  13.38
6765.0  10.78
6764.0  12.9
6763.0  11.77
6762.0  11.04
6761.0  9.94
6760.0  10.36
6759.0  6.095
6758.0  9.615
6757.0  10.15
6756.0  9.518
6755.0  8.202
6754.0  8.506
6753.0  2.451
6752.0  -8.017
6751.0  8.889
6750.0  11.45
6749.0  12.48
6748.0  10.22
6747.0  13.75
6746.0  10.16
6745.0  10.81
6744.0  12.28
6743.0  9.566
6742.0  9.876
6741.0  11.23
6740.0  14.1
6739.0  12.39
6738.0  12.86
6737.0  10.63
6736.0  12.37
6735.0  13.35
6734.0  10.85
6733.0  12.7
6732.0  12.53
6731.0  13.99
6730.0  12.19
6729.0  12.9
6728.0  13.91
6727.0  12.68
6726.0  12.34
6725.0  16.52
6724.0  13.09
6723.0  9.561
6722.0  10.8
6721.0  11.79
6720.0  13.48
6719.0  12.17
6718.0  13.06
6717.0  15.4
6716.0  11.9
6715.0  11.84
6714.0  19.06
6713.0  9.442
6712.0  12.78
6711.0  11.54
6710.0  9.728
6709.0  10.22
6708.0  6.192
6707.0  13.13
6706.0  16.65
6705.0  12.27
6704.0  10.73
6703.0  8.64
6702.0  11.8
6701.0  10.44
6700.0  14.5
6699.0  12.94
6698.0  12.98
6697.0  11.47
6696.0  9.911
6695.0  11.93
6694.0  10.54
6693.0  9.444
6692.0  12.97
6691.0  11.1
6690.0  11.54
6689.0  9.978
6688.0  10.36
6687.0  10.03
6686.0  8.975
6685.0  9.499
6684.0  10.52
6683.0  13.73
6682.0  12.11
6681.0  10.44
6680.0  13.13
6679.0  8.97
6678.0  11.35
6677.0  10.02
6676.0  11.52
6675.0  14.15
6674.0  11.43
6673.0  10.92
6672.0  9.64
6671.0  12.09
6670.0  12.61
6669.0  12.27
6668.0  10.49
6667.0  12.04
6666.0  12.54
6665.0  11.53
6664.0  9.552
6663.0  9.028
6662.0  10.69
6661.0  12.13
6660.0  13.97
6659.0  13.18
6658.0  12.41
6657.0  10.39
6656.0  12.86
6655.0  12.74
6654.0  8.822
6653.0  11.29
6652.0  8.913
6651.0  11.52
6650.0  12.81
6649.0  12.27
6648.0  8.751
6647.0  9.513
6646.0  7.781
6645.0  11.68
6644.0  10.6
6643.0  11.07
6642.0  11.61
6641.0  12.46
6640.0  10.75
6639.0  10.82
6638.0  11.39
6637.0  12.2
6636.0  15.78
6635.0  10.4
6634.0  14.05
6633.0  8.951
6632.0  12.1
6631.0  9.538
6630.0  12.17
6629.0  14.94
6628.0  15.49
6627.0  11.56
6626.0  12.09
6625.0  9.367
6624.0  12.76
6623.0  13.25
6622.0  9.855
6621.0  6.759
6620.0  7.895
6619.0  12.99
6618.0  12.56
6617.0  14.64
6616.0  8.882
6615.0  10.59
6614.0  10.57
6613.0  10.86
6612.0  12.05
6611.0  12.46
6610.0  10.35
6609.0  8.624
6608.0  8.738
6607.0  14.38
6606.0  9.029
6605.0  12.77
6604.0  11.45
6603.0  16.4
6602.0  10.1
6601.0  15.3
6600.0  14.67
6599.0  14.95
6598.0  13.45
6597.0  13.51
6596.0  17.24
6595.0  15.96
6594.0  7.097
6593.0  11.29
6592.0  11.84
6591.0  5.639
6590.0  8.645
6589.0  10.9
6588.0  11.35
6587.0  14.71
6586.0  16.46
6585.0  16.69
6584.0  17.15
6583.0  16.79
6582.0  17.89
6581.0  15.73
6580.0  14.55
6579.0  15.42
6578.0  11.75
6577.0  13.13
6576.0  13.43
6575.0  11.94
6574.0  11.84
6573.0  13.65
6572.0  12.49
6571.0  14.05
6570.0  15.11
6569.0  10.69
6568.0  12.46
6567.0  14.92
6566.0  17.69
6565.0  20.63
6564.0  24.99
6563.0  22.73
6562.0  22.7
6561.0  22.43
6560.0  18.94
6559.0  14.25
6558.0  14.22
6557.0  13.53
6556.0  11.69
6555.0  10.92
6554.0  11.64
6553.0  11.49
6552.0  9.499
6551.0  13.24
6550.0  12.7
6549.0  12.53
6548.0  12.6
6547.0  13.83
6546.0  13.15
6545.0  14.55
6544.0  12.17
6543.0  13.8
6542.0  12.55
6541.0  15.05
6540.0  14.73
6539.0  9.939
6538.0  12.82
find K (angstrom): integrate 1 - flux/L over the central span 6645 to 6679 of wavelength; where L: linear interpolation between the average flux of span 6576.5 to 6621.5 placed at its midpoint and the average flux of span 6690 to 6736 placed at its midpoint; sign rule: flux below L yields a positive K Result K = 3.1 angstrom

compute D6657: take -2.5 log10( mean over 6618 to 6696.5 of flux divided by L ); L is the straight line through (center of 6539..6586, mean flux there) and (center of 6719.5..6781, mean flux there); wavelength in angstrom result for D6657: 0.14 mag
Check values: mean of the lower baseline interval 14.7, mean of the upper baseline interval 10.9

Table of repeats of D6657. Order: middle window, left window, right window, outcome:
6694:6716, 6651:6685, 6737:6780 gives -0.082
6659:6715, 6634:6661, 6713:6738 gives 0.065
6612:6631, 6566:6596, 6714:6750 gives 0.143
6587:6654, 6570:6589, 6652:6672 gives 0.121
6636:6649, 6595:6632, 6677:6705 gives 0.071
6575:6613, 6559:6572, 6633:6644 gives 0.190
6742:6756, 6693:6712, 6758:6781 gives 0.271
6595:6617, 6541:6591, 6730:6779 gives 0.106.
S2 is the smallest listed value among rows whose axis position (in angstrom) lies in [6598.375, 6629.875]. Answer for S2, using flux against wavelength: 6.759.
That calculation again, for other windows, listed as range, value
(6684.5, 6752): -8.017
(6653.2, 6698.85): 8.822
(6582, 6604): 5.639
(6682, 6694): 8.975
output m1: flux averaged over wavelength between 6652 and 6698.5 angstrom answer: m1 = 11.3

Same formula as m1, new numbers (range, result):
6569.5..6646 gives 12.4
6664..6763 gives 11.2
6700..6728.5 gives 12.2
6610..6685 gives 11.4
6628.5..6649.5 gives 11.4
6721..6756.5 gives 10.9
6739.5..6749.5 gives 11.4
